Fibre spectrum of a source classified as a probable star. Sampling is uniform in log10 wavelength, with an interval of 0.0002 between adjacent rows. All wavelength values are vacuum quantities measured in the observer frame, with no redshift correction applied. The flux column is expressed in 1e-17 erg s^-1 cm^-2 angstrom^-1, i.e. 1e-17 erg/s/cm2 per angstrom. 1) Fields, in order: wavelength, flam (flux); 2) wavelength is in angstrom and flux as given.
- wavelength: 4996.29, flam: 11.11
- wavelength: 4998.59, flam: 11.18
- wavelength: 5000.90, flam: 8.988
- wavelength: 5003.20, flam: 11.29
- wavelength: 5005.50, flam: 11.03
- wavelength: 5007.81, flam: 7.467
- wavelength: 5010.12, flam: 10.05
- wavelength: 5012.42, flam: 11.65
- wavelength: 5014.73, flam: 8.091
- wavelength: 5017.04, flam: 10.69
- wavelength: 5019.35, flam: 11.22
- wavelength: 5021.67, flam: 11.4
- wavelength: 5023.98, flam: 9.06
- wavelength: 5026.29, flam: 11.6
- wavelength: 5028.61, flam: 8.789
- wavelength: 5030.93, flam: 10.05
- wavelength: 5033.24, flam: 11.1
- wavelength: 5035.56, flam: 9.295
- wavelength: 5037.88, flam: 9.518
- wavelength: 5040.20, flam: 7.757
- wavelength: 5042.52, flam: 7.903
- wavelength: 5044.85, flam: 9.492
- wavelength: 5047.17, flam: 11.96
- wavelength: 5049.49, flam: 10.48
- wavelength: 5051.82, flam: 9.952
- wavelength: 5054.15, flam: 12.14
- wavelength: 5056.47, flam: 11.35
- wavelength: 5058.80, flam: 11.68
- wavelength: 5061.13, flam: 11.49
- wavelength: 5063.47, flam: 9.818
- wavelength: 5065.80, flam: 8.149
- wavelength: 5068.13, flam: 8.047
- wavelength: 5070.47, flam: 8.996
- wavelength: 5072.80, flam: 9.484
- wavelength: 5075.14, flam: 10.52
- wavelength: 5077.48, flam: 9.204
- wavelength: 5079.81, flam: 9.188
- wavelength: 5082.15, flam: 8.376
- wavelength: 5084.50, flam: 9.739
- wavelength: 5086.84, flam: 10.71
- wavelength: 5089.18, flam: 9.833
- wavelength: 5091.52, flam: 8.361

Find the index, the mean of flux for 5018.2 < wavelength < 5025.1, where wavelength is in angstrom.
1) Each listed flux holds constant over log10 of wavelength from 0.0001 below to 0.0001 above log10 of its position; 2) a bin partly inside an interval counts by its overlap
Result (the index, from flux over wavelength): 10.6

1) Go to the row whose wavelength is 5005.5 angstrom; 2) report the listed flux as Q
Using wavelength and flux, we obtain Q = 11.03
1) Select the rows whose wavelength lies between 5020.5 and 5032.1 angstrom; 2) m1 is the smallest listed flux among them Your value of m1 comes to 8.789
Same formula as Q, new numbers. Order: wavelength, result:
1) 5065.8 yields 8.149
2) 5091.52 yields 8.361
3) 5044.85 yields 9.492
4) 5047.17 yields 11.96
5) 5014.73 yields 8.091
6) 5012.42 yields 11.65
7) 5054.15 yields 12.14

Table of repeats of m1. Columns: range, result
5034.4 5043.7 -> 7.757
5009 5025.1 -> 8.091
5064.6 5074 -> 8.047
